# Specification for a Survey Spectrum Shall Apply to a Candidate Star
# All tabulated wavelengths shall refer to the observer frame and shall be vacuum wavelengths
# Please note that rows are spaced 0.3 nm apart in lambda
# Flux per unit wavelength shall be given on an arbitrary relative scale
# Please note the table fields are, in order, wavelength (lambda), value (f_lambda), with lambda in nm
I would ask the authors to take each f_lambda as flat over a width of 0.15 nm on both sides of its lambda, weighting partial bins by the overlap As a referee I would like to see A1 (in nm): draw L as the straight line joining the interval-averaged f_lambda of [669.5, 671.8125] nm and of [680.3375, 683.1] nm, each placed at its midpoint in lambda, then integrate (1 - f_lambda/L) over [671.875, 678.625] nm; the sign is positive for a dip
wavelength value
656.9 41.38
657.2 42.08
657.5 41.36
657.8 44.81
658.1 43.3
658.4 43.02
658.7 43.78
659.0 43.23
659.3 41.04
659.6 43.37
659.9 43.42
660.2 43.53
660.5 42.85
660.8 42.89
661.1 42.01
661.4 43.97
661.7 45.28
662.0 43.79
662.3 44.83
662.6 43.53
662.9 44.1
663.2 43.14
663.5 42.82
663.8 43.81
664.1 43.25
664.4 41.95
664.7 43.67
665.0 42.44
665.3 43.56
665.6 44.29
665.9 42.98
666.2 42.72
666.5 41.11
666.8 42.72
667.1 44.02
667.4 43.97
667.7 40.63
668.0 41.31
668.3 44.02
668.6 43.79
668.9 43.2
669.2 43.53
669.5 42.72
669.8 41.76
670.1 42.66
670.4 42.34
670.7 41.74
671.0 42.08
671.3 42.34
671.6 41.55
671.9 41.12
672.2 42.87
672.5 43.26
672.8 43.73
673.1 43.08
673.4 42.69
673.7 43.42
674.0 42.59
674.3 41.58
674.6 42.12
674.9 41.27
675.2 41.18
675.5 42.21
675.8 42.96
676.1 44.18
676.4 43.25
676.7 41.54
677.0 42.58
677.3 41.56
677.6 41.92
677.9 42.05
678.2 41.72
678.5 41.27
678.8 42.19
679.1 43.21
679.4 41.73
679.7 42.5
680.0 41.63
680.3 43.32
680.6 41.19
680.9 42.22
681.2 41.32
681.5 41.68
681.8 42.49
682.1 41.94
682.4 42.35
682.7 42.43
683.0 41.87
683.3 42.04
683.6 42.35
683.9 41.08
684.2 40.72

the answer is -0.053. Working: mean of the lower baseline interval 42.1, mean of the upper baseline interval 42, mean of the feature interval 42.4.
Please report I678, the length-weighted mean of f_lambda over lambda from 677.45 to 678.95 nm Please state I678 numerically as 41.8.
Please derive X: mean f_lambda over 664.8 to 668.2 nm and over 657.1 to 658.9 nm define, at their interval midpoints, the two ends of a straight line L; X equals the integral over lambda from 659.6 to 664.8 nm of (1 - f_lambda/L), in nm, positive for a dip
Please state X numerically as -0.065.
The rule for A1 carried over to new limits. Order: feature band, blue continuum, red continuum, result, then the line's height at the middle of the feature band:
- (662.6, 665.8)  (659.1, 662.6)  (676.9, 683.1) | -0.01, 43.1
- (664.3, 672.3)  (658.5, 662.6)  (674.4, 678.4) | 0.03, 42.8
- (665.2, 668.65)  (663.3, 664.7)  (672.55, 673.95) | 0.02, 43.1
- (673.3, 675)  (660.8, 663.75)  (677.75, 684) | 0.01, 42.6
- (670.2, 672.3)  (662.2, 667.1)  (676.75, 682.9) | 0.03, 42.7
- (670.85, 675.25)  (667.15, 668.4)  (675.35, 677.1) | 0.04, 42.7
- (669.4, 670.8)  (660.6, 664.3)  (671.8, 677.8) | 0.02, 42.9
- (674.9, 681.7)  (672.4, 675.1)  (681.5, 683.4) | 0.04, 42.4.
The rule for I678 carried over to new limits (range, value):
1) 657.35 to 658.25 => 43.2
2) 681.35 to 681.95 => 42.1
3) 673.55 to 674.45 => 42.5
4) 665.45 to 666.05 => 43.6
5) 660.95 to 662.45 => 44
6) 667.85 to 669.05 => 43.1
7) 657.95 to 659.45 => 42.9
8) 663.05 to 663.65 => 43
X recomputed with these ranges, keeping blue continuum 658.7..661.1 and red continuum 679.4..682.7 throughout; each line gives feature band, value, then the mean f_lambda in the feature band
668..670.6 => -0.02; 42.9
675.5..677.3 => -0.02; 42.7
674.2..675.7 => 0.02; 41.7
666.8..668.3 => 0.00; 42.7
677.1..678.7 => 0.02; 41.7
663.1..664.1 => -0.01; 43.3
